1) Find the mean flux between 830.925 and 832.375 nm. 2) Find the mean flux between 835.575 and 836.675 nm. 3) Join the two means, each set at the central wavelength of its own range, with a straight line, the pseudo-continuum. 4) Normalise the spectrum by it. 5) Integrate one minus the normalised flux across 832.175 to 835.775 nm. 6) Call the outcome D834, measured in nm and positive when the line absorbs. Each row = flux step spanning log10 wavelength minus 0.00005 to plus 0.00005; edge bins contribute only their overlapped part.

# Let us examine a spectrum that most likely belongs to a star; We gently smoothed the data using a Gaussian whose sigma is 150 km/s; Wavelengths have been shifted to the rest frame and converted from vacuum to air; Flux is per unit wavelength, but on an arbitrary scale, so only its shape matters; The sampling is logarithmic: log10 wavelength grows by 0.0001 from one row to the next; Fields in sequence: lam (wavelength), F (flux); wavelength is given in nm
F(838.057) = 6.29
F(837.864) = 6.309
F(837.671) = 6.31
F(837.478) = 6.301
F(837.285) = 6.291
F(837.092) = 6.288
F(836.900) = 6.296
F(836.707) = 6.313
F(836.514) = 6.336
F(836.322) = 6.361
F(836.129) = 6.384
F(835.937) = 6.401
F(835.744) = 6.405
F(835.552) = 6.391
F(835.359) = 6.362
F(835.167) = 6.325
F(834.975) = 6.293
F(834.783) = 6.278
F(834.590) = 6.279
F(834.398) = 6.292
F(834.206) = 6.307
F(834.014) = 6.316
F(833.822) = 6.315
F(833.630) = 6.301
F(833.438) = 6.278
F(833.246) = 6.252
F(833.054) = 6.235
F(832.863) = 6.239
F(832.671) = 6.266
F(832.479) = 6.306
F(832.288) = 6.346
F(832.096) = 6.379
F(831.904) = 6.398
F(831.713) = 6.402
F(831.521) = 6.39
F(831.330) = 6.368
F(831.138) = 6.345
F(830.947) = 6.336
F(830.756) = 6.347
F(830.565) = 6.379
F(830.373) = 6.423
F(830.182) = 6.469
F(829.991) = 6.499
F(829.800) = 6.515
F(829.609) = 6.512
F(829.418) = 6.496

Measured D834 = 0.04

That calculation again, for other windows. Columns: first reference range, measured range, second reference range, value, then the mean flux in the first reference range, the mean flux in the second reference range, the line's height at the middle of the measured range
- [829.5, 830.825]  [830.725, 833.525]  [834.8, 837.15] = 0.040 nm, 6.45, 6.35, 6.42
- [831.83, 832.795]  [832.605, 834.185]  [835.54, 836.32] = 0.018 nm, 6.33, 6.39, 6.35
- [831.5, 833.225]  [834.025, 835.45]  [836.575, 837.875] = 0.001 nm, 6.32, 6.3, 6.31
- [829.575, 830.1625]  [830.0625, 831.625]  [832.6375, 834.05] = 0.014 nm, 6.51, 6.27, 6.44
